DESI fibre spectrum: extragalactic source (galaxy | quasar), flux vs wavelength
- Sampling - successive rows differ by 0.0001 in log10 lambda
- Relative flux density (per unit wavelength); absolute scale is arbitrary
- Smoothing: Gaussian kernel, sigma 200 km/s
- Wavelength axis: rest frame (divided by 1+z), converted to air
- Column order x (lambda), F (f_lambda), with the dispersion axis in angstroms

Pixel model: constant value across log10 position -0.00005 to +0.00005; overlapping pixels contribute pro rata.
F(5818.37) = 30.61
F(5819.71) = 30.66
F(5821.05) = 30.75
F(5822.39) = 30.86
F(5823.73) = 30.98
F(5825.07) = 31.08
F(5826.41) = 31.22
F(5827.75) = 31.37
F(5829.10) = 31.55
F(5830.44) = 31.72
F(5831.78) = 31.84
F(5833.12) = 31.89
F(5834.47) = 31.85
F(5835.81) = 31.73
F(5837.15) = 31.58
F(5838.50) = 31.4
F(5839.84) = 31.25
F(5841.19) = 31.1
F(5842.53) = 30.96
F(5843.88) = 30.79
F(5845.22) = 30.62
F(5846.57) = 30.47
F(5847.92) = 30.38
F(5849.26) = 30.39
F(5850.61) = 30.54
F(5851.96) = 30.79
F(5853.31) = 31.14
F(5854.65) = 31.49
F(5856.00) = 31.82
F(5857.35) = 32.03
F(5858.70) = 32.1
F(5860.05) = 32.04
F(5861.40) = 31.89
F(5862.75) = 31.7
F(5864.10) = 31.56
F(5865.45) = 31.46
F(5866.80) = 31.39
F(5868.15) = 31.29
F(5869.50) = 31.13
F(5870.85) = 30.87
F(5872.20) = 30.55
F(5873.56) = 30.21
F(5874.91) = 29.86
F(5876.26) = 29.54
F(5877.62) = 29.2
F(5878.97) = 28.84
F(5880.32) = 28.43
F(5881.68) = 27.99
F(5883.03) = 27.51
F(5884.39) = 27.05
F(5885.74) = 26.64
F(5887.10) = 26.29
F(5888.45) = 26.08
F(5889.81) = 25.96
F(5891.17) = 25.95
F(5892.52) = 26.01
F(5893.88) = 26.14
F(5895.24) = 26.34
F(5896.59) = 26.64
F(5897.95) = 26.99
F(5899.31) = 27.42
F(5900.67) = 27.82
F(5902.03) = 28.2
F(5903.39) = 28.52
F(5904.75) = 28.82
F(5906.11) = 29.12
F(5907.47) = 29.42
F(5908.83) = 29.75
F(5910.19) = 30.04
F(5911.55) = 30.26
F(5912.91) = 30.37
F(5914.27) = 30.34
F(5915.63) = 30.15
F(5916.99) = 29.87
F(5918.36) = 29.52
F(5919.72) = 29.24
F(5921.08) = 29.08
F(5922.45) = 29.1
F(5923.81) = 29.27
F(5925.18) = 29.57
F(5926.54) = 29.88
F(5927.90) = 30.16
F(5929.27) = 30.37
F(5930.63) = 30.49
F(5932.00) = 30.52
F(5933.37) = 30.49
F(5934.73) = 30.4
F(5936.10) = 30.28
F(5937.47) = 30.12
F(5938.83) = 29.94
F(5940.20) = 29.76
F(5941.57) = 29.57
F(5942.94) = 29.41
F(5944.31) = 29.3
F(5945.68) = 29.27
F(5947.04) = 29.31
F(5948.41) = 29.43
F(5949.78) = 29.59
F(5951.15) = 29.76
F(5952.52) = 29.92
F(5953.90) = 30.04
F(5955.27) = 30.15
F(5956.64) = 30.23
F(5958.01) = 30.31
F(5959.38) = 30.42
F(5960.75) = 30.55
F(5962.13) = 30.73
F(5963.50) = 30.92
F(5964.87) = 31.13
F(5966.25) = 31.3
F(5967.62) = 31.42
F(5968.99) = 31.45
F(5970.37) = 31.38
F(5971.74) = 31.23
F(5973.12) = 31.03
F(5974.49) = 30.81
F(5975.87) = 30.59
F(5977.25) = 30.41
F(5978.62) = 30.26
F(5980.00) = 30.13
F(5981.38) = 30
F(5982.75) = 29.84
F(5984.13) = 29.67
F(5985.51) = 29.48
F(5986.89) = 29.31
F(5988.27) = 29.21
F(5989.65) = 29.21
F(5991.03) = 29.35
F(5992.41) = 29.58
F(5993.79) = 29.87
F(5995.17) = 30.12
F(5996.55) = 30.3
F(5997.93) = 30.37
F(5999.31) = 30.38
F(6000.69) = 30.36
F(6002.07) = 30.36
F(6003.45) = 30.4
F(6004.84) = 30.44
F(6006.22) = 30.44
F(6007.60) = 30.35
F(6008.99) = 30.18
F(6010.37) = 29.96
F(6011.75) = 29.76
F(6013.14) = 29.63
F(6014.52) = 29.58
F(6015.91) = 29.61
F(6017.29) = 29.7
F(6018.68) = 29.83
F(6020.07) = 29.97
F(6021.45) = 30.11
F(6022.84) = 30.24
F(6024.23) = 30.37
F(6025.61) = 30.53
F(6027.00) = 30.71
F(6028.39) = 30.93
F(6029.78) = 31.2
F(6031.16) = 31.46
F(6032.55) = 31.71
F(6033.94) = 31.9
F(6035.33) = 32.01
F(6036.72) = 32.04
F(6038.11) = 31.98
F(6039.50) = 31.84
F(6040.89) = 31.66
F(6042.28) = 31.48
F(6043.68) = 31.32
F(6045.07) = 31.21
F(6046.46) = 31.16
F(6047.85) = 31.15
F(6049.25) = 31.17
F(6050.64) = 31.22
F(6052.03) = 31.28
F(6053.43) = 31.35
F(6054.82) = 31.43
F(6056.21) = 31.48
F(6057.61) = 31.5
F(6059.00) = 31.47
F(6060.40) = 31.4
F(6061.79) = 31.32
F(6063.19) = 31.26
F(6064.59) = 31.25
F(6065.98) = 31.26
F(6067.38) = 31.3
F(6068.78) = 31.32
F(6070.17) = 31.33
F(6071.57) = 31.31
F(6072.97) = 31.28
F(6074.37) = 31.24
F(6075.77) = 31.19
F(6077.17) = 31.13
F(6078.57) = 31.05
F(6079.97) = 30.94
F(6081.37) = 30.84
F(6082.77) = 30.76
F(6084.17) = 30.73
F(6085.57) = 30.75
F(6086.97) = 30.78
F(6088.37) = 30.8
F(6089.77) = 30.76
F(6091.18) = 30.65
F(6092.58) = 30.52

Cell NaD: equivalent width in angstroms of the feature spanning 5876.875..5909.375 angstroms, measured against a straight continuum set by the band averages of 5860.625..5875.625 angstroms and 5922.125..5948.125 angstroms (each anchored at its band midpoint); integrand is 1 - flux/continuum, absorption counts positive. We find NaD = 3.3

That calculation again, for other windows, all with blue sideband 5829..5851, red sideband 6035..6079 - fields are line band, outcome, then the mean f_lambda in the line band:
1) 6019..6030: 0.31 angstroms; 30.4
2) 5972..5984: 0.36 angstroms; 30.4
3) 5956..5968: 0.20 angstroms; 30.8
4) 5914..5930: 0.80 angstroms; 29.7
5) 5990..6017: 1.11 angstroms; 30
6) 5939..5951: 0.69 angstroms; 29.5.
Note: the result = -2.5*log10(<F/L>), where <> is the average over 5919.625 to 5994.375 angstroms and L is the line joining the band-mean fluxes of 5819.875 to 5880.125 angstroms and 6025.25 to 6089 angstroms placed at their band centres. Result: 0.04 mag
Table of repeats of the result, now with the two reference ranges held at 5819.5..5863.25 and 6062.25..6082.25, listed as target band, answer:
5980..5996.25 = 0.06 mag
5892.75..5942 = 0.07 mag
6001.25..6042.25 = 0.02 mag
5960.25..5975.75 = 0.01 mag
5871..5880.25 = 0.06 mag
